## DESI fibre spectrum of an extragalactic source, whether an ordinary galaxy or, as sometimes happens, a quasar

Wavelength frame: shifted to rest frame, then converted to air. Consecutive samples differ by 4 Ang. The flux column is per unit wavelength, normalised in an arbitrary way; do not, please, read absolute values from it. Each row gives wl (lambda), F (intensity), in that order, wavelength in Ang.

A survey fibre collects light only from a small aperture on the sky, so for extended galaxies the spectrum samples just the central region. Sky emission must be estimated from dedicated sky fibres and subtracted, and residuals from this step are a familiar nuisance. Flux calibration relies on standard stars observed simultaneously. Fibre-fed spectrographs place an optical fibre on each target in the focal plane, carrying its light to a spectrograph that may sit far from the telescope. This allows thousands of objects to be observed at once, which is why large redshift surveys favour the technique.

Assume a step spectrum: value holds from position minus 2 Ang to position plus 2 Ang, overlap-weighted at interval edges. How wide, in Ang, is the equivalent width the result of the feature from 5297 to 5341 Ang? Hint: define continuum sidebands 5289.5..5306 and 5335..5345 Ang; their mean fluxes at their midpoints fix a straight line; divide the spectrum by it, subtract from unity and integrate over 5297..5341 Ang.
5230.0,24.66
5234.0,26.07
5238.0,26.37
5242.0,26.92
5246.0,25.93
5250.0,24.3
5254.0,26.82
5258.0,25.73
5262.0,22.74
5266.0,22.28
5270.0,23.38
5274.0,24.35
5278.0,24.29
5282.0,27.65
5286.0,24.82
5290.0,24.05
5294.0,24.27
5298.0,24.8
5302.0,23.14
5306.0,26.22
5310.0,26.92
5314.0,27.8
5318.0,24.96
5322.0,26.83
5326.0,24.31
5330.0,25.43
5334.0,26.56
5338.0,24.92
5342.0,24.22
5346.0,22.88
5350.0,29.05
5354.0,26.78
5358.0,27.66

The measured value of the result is -2.1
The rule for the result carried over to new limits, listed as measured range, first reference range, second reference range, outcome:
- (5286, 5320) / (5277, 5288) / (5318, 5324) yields 1.0 Ang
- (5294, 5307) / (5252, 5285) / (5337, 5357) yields 0.3 Ang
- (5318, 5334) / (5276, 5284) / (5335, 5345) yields -0.4 Ang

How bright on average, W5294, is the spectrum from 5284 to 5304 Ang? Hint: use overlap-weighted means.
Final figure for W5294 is 24.2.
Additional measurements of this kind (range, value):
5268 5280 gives 24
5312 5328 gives 26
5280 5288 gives 26.2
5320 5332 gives 25.5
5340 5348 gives 23.5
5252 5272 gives 24.2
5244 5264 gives 25.1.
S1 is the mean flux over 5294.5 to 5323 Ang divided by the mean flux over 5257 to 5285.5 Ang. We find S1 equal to 1.06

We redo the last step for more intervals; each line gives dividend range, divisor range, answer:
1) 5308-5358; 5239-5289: 1.04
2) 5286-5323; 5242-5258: 0.98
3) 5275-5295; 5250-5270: 1.03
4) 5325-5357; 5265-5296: 1.05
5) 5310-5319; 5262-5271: 1.17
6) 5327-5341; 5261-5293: 1.05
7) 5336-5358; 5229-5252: 1.00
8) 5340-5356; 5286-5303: 1.06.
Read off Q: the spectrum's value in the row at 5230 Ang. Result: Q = 24.66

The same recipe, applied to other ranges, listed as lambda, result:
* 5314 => 27.8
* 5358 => 27.66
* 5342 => 24.22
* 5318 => 24.96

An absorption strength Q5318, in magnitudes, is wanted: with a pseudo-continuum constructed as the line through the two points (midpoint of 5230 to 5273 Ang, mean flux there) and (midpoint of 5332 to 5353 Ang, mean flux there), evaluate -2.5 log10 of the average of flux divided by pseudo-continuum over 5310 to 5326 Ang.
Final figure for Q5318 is -0.04 mag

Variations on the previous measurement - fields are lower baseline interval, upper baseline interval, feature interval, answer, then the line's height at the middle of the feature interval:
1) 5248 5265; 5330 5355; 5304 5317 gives -0.06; 25.3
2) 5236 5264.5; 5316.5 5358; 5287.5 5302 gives 0.06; 25.6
